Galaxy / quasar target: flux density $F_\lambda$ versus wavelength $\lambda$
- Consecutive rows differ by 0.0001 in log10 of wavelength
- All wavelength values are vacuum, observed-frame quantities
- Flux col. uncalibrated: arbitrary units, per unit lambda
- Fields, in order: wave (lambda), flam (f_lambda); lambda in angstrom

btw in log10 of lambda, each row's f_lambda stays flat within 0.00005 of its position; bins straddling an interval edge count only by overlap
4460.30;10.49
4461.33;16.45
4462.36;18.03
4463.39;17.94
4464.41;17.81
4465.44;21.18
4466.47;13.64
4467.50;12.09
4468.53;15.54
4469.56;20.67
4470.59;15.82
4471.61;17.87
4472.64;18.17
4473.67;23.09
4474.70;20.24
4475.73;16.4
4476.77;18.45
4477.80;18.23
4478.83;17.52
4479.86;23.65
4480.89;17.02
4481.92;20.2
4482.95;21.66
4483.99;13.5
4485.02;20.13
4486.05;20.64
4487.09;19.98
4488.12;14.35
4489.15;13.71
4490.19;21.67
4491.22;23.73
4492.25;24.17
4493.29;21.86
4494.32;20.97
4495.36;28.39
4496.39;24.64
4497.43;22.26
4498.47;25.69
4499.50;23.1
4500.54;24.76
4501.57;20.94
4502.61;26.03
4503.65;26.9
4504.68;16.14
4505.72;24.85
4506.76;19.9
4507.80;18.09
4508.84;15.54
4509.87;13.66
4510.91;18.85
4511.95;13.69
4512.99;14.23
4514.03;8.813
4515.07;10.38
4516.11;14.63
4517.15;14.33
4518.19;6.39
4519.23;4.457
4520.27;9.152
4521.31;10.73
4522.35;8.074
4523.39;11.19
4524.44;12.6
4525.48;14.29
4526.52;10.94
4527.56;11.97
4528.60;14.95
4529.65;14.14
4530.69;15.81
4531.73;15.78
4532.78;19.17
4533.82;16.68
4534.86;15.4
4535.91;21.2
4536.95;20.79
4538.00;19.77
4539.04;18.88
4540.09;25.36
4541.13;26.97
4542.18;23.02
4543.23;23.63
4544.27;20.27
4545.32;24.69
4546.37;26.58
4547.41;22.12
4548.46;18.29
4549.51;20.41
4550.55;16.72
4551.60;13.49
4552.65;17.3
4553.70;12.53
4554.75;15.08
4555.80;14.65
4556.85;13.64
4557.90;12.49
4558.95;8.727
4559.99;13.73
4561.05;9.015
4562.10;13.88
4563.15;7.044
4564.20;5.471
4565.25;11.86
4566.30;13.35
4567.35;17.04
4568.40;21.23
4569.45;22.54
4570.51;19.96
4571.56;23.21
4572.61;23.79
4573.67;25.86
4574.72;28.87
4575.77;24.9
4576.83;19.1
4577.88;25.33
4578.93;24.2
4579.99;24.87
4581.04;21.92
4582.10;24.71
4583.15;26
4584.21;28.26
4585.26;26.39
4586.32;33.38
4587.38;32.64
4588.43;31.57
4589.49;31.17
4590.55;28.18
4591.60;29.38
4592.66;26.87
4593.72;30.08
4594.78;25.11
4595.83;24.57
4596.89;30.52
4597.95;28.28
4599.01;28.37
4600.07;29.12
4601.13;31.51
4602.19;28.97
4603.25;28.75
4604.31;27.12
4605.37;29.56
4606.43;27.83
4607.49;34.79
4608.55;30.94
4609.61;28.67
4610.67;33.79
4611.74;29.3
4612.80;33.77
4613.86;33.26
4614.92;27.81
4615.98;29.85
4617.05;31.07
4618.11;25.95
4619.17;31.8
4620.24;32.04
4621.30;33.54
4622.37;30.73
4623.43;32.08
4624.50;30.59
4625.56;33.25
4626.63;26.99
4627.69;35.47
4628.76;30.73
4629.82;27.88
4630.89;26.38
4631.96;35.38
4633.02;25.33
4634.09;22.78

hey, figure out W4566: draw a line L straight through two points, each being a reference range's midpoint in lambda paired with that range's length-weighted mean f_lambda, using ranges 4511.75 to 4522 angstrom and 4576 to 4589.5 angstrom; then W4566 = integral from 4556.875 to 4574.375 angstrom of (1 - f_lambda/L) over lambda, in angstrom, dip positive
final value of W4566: 5.5 angstrom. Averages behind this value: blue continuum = 10.5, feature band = 15.7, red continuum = 26.7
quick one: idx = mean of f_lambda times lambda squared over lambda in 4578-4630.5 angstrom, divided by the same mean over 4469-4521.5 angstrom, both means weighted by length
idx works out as 1.67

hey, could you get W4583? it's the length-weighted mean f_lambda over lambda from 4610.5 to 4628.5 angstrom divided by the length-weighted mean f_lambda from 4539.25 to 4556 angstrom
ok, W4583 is 1.55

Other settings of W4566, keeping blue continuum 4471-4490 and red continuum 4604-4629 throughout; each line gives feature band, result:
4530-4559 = 6.7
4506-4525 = 7.9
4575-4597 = 0.9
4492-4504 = -2.3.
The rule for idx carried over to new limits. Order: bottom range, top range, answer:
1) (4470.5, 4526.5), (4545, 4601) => 1.26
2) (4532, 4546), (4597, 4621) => 1.47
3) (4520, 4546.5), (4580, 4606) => 1.68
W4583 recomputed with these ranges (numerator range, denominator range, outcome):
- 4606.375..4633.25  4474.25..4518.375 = 1.61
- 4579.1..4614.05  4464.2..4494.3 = 1.54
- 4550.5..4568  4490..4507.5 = 0.54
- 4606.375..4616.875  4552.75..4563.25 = 2.49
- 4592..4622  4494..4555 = 1.68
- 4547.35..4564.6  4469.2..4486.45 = 0.72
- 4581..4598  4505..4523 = 2.13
